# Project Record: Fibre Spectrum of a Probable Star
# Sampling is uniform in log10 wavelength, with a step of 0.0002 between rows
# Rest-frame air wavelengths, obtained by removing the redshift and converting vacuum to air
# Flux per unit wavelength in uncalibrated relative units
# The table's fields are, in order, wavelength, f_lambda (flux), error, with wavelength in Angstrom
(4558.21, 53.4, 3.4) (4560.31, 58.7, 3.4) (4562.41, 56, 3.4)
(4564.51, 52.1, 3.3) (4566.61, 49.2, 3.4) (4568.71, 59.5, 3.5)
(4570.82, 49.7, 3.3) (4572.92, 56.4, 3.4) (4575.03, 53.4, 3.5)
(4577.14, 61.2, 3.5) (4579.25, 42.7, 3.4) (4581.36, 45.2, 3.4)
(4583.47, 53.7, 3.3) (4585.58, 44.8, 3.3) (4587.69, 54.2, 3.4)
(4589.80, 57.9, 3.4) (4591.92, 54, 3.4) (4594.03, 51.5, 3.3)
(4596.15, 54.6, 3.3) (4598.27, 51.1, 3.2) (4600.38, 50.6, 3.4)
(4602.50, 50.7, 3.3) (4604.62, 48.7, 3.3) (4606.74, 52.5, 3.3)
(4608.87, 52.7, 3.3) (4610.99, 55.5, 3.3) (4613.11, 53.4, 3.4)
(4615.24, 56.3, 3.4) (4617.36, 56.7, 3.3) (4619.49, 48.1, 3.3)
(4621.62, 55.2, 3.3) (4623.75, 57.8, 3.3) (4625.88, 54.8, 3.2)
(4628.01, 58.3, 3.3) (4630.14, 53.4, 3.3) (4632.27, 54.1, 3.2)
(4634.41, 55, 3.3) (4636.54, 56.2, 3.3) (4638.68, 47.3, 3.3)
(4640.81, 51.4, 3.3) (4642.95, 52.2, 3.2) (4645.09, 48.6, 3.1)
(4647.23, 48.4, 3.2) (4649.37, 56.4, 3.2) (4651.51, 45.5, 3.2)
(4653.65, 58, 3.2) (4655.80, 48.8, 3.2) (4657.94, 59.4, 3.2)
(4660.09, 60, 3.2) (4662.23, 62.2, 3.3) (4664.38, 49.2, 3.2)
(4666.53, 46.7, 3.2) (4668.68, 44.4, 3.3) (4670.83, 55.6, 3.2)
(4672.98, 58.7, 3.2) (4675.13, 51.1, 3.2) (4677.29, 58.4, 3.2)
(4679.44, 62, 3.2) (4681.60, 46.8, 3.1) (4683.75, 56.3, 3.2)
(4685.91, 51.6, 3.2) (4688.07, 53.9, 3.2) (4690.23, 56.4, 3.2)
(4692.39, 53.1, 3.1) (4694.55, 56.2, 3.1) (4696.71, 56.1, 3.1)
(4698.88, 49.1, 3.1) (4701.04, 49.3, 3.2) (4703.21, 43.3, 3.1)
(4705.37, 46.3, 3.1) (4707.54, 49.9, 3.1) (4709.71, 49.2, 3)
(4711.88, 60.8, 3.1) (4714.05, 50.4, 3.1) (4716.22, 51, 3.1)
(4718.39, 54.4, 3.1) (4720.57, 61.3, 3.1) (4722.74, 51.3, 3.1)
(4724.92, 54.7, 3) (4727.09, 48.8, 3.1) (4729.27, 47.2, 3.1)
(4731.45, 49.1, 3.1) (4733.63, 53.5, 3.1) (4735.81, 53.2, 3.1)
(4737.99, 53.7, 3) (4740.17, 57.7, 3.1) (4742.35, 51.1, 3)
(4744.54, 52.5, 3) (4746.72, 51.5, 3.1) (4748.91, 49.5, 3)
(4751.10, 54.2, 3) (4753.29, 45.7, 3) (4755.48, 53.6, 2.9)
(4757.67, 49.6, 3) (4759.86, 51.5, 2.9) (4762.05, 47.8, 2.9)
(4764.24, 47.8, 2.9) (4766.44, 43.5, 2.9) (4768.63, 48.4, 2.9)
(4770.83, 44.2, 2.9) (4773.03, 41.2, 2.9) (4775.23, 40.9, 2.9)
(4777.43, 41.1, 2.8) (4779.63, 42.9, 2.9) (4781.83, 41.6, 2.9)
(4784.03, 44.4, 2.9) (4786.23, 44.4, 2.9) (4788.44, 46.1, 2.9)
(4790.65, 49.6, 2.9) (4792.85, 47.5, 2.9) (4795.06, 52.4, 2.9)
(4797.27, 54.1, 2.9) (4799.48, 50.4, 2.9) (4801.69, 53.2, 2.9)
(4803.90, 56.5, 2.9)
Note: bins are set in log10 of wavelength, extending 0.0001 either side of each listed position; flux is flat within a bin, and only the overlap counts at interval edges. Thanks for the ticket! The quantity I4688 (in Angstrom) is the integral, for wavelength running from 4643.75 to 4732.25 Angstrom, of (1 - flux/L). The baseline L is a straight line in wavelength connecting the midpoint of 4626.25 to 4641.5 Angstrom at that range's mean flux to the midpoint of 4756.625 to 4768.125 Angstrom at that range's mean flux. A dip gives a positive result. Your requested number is -2.3 Angstrom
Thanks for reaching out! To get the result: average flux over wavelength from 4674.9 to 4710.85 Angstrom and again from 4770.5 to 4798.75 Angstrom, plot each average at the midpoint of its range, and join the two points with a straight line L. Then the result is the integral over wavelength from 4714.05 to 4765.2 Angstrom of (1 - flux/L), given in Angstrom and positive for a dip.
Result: -3.0 Angstrom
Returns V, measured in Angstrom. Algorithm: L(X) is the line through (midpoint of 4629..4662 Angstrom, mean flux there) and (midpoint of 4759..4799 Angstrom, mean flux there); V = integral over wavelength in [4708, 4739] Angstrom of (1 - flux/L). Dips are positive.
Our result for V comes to -2.3 Angstrom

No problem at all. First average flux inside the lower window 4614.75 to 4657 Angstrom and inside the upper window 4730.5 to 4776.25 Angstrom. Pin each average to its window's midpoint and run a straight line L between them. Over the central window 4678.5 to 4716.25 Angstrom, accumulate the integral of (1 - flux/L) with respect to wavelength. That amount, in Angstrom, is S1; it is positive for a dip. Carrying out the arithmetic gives -0.8 Angstrom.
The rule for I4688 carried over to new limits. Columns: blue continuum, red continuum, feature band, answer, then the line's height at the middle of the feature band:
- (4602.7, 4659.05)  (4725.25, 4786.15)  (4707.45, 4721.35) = -1.1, 50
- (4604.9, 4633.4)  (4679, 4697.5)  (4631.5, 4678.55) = 1.1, 54.4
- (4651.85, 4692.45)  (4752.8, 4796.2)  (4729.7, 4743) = -1.0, 49.2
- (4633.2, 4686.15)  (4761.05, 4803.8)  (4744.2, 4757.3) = -0.7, 48.3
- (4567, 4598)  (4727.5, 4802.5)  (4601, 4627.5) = -0.8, 51.9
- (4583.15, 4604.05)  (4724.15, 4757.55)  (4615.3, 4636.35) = -1.2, 52.1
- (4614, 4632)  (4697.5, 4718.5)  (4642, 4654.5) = 0.5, 53.6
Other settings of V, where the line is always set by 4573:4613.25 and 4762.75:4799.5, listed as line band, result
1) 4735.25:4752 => -2.1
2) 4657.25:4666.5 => -1.2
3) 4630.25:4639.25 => -0.5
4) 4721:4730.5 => -0.7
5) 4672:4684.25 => -1.6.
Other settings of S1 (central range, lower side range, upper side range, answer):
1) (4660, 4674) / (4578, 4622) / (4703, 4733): -0.46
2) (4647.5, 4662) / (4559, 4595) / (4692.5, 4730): -0.69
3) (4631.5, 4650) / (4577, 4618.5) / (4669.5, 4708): 0.19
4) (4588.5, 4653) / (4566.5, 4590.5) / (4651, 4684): 0.19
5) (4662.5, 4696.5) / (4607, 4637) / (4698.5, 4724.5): -0.64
